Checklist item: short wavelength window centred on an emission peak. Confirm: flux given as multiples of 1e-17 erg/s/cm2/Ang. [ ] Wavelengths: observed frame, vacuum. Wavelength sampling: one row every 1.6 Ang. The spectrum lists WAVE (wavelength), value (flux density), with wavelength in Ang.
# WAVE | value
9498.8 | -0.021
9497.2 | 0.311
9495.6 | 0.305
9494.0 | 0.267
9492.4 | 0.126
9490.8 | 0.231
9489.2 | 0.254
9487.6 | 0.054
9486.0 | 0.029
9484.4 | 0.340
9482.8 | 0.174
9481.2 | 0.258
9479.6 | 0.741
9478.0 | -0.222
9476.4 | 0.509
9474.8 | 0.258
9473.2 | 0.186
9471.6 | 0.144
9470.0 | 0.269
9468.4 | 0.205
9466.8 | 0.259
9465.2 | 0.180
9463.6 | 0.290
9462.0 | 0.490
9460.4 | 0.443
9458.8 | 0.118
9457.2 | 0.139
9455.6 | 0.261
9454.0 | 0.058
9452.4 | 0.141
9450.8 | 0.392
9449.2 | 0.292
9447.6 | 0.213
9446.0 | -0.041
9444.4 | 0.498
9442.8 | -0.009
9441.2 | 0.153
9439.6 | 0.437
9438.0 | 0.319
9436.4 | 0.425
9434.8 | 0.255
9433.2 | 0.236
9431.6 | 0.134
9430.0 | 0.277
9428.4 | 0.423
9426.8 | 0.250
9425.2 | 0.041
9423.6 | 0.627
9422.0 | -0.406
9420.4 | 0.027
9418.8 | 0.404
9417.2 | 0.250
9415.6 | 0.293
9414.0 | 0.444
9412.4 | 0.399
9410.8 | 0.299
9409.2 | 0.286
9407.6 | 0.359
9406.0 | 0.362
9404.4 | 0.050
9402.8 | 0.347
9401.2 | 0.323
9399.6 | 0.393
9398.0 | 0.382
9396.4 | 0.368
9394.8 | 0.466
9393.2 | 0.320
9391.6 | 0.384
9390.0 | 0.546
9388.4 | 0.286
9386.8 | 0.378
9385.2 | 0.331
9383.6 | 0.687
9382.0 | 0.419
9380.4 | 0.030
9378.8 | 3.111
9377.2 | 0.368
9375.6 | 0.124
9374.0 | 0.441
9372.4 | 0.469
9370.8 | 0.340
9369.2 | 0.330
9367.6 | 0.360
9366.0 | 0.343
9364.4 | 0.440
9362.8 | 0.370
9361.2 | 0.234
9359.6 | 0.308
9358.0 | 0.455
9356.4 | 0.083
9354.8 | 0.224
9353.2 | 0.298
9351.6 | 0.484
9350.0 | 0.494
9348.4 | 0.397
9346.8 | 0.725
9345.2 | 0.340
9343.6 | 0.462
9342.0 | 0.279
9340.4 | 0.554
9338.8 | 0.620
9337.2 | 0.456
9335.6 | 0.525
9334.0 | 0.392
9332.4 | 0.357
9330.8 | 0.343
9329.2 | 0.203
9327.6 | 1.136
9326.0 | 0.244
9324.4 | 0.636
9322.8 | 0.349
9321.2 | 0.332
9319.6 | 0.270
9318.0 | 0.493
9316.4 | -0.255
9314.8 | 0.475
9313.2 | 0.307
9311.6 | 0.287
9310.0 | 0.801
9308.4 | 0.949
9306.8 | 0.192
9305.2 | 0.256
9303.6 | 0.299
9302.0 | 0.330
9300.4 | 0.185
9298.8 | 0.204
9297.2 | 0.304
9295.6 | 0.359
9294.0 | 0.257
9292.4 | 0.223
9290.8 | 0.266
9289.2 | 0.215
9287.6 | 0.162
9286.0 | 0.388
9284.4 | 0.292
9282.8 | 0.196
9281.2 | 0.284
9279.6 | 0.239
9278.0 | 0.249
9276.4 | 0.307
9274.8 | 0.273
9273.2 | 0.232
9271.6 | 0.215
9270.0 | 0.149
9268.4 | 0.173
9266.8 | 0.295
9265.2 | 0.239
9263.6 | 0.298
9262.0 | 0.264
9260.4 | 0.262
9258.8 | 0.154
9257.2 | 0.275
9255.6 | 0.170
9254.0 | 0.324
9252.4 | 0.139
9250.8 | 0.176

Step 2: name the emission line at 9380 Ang Mg II 2798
